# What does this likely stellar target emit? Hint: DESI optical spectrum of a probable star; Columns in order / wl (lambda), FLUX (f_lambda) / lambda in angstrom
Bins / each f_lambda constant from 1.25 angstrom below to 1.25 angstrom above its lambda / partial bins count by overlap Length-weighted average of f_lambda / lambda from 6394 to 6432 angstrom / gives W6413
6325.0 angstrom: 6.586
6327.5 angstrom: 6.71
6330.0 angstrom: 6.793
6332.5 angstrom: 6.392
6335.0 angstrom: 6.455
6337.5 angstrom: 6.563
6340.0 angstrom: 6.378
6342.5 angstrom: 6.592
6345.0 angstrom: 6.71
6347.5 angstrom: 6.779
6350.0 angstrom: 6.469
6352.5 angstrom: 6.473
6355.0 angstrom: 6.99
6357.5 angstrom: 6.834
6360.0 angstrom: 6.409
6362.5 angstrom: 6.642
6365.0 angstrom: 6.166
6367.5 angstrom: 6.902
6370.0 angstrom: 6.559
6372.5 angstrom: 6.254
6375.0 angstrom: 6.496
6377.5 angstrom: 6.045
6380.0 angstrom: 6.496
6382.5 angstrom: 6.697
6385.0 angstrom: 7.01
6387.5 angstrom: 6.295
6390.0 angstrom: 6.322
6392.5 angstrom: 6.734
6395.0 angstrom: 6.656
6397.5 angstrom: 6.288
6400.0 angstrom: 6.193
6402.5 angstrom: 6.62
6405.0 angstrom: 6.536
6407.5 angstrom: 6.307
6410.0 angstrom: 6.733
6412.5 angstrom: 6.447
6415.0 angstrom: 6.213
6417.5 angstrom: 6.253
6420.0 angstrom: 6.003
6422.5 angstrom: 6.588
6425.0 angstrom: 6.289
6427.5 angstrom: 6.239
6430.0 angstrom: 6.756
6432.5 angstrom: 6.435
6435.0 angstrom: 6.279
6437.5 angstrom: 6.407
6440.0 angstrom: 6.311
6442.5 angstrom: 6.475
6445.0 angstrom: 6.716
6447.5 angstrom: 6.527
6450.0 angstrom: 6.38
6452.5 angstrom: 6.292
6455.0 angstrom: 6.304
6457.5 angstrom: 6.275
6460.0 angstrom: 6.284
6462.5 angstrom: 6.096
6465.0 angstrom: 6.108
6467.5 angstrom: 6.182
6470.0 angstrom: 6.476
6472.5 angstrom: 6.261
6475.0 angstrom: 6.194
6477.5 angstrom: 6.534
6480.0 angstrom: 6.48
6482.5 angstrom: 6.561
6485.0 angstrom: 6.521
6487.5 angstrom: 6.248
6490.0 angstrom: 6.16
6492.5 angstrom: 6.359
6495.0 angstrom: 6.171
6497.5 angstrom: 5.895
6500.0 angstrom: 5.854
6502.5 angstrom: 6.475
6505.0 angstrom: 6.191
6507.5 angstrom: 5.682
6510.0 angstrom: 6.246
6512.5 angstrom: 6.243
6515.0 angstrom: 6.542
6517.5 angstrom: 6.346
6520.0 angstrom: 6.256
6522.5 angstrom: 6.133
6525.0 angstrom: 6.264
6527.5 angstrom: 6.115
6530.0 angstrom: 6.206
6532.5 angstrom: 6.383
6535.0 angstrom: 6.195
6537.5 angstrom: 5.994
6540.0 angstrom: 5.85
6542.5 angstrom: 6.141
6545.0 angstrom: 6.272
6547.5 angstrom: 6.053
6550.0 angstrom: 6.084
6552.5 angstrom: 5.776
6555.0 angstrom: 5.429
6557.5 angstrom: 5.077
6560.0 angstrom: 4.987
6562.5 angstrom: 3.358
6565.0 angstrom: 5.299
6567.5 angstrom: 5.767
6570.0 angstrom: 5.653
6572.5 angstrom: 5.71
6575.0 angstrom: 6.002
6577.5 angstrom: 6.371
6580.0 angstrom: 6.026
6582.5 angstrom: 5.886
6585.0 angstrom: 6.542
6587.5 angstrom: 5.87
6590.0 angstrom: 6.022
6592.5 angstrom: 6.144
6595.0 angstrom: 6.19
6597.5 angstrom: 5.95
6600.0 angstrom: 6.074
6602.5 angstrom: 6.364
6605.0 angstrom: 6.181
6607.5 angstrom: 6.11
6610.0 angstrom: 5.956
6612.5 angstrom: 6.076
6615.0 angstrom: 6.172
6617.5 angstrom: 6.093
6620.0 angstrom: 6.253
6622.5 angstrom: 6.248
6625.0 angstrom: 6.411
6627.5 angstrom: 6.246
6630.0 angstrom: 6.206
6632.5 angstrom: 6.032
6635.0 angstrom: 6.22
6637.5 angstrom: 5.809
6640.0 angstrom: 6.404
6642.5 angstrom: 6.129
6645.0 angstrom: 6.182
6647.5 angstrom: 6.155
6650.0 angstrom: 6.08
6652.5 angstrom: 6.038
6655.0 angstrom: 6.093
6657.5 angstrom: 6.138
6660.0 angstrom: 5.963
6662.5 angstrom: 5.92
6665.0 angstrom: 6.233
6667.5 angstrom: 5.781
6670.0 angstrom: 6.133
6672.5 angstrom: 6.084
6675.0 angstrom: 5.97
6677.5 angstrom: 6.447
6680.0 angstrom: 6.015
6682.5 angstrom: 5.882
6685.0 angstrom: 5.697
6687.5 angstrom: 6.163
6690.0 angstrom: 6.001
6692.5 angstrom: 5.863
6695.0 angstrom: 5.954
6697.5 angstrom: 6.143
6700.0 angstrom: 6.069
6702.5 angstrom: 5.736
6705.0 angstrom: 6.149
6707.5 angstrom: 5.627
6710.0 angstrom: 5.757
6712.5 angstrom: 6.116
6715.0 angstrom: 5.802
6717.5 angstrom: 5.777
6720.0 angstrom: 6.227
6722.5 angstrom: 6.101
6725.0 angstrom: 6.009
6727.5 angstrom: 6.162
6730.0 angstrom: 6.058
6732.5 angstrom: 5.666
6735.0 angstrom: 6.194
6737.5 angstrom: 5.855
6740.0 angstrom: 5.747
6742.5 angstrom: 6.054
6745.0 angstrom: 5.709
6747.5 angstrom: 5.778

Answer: 6.41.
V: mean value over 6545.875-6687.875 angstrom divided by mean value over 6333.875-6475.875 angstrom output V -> 0.93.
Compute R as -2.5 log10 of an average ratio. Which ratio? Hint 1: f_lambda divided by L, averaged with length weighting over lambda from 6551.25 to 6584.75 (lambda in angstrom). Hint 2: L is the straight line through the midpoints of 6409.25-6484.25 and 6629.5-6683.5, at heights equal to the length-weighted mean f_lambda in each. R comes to 0.13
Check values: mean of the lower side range 6.37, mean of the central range 5.52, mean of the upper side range 6.09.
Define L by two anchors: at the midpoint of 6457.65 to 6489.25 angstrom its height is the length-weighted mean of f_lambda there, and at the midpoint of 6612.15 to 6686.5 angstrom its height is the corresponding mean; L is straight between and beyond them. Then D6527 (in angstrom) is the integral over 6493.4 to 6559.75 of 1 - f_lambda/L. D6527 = 2.13 angstrom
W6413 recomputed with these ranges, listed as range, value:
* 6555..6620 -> 5.84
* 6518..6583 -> 5.82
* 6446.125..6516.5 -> 6.27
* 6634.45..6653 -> 6.13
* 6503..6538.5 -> 6.21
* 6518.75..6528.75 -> 6.19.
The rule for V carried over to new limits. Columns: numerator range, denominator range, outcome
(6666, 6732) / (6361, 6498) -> 0.94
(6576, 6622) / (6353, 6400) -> 0.94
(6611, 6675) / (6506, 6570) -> 1.04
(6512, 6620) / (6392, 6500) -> 0.94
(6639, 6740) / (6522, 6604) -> 1.02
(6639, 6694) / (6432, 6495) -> 0.95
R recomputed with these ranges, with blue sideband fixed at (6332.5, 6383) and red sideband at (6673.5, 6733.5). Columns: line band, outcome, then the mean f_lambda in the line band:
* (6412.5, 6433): 0.01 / 6.35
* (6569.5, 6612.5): 0.02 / 6.07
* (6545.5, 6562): 0.13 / 5.5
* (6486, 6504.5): 0.02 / 6.17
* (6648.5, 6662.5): 0.00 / 6.05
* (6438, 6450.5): -0.01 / 6.48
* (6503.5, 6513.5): 0.03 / 6.1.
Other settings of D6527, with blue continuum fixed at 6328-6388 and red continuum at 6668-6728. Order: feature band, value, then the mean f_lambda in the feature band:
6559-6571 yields 2.34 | 5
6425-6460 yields 0.08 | 6.41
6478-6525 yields 0.55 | 6.25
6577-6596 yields 0.18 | 6.12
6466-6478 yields 0.11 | 6.31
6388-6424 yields 0.36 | 6.42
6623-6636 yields -0.25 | 6.22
